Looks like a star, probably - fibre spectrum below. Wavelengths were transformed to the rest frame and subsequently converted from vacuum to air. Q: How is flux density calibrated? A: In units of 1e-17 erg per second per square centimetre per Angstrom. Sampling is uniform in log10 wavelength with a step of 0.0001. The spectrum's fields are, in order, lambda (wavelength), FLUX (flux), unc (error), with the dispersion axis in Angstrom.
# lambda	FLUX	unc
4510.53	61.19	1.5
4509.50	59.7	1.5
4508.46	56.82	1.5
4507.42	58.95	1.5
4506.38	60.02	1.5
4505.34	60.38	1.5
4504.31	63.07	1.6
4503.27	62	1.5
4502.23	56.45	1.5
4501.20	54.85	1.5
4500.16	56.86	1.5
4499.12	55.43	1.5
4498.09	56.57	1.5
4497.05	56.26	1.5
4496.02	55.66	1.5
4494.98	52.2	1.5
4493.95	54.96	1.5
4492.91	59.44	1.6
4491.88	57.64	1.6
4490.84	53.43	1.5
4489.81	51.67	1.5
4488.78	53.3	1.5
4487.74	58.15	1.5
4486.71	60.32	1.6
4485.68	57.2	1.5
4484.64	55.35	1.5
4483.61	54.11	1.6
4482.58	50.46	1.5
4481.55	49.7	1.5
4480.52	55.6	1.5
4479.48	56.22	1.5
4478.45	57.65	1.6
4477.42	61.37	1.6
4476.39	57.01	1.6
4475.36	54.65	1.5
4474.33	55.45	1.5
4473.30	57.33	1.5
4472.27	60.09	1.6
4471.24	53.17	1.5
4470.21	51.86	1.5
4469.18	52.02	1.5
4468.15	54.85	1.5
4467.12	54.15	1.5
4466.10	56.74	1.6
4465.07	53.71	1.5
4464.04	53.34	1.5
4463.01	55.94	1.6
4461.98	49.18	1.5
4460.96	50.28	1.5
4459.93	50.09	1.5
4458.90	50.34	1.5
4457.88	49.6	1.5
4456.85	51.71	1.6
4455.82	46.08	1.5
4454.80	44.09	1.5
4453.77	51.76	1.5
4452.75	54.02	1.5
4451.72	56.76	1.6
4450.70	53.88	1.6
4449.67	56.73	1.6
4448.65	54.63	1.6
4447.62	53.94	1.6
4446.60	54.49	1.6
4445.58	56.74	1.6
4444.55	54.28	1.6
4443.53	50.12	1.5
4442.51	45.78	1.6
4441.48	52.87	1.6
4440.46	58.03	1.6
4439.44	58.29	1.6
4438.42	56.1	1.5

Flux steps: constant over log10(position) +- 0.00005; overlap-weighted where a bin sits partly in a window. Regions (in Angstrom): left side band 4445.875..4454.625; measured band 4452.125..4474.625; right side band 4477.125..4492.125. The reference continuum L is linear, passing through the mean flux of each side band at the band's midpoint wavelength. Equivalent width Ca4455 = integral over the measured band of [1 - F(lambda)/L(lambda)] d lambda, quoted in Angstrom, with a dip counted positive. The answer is 0.9 Angstrom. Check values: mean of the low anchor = 54.2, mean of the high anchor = 55.3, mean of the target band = 52.5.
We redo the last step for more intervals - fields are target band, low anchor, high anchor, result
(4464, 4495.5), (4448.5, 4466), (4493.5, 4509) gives -0.3 Angstrom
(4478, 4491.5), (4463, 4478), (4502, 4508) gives 0.6 Angstrom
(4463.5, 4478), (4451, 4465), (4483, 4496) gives -0.7 Angstrom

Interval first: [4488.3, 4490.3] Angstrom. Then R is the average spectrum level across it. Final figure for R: 52.6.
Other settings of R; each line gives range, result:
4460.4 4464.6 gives 52.2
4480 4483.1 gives 52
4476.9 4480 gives 58.4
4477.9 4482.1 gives 54.8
